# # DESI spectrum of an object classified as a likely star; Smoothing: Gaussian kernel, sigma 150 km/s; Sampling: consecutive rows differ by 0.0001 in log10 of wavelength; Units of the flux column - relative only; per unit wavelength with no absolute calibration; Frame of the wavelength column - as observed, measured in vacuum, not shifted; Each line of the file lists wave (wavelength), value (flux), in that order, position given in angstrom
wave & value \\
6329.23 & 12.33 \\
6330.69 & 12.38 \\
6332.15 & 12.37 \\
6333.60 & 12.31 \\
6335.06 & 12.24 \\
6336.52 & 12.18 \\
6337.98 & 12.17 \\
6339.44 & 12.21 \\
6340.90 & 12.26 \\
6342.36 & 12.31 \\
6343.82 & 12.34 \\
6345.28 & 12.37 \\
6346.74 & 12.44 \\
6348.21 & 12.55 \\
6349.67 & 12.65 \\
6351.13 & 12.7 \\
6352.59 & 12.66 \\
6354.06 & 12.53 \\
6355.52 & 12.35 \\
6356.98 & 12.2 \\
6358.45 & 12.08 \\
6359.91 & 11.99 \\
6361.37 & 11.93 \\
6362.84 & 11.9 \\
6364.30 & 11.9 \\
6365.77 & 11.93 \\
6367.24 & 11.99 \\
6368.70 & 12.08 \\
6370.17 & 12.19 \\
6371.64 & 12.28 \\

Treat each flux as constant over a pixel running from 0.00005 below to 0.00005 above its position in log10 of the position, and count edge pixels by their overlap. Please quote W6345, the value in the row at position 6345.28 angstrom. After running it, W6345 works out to 12.37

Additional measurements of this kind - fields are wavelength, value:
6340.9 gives 12.26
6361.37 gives 11.93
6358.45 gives 12.08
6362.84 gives 11.9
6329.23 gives 12.33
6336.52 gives 12.18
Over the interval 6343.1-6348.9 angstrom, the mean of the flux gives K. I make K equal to 12.4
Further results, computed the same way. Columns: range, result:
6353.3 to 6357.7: 12.4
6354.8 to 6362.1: 12.1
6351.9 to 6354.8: 12.6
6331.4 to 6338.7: 12.3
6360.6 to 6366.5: 11.9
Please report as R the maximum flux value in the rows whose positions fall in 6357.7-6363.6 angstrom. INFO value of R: 12.08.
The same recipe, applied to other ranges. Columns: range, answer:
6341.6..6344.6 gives 12.34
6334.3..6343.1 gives 12.31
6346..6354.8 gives 12.7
